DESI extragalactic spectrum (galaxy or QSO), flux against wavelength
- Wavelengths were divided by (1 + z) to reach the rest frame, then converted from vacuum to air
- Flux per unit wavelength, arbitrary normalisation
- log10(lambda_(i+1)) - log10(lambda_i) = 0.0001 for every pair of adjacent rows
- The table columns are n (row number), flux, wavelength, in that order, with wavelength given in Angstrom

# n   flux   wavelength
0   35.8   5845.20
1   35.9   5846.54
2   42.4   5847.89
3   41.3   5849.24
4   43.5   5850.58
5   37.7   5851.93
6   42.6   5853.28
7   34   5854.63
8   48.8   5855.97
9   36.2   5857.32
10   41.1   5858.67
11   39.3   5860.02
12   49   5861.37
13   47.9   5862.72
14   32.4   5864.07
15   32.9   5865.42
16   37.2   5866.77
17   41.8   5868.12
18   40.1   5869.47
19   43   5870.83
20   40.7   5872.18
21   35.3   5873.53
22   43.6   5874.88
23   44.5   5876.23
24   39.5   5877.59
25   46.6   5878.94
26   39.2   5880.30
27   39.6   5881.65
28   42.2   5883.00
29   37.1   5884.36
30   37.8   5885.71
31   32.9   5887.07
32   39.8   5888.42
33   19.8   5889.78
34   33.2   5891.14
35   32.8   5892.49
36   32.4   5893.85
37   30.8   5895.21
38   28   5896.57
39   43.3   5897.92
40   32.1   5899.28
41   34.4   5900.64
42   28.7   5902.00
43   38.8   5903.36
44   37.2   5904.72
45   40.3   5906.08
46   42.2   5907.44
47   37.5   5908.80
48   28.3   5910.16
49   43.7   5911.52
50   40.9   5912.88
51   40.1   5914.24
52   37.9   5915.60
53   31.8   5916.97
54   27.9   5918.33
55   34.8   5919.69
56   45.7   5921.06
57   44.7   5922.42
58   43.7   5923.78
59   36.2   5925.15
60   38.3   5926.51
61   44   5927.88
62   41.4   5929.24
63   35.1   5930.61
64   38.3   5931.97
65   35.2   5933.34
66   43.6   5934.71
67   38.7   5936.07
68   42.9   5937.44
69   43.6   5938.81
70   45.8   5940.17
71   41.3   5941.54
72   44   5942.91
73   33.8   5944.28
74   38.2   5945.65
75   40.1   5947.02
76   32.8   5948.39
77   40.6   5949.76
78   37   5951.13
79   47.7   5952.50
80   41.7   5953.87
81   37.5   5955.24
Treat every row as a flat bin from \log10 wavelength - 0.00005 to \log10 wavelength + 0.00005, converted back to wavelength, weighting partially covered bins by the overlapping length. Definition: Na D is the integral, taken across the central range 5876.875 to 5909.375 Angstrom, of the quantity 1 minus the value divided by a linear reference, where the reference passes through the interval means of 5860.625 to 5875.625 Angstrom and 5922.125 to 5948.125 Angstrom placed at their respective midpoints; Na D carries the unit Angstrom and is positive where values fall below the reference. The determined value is 3.4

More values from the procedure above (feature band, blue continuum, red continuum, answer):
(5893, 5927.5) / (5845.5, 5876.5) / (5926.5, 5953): 2.9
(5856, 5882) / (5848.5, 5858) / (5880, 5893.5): -1.8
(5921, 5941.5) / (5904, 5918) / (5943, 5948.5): -1.9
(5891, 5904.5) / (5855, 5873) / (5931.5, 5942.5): 2.4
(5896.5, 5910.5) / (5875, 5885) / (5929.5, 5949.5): 1.6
